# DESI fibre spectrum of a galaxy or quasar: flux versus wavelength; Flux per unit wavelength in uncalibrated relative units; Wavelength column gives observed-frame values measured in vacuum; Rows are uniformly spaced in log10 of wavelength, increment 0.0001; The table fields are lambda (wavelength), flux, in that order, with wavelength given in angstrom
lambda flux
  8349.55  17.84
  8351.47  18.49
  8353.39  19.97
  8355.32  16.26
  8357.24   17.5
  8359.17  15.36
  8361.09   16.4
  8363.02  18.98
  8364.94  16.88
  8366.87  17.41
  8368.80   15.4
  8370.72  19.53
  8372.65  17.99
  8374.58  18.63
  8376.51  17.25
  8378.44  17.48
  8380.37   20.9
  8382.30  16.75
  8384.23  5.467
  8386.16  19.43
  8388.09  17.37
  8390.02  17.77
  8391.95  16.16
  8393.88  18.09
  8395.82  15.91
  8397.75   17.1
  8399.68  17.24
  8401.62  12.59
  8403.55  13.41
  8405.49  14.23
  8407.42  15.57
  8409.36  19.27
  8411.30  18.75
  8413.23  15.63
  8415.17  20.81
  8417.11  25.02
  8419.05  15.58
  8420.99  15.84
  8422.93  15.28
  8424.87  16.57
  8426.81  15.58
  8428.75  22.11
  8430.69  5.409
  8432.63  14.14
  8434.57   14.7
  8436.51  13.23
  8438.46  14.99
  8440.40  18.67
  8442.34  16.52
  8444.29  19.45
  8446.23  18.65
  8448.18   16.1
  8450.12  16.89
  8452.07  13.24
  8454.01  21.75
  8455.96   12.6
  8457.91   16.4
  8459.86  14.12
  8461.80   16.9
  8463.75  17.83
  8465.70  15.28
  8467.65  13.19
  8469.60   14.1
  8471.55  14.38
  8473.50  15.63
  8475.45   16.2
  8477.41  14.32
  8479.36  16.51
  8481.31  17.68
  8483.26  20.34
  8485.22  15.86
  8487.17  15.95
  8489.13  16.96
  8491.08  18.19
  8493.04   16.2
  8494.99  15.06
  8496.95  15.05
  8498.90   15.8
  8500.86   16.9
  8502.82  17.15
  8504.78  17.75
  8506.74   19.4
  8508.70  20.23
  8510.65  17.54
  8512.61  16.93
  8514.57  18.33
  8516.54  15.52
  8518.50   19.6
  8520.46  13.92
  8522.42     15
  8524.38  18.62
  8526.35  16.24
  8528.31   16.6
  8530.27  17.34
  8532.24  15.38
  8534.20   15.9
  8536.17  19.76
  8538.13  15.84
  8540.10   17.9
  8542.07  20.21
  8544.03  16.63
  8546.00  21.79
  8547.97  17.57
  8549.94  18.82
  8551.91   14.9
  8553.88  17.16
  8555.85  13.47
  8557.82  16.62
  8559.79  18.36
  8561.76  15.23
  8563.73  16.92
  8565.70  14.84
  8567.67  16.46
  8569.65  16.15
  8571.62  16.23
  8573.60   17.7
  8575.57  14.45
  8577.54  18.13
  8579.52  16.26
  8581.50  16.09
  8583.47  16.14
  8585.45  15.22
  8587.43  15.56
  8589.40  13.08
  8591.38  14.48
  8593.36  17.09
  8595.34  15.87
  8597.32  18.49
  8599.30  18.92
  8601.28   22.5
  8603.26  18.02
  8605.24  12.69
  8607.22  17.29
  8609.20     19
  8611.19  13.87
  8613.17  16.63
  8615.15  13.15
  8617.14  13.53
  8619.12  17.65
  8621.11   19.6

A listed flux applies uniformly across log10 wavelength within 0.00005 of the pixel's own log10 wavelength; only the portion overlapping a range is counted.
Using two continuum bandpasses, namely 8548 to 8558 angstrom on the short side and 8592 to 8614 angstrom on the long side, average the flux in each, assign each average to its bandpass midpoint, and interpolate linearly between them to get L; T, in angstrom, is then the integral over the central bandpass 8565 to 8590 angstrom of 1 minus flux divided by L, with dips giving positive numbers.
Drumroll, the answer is 1.25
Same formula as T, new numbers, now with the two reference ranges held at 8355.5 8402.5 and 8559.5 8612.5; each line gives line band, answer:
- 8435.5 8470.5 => 1.22 angstrom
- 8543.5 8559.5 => -0.65 angstrom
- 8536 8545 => -0.75 angstrom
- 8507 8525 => -0.84 angstrom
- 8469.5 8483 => 0.61 angstrom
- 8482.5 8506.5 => -0.29 angstrom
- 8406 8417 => -1.08 angstrom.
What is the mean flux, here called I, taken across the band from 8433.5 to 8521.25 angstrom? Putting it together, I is 16.5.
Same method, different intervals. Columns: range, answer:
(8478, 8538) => 17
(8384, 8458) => 16.4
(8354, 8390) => 17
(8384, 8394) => 16.3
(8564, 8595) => 15.9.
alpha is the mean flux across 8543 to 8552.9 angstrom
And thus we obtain 18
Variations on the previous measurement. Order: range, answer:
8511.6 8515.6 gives 17.6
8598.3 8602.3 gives 20.7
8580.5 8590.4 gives 15.2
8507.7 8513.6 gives 18.3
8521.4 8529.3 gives 16.6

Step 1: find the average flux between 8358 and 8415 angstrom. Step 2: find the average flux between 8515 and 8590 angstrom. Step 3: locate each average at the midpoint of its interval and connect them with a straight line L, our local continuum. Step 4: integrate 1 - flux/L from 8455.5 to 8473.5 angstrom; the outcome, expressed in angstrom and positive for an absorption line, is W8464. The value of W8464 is 1.7 angstrom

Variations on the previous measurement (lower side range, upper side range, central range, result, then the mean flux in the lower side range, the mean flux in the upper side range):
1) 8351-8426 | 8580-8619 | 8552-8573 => 0.3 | 17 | 16.2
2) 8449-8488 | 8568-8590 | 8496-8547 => -4.4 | 16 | 16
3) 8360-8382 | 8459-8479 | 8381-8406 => 2.4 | 17.8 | 15.2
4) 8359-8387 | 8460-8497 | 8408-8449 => -0.7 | 17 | 16.1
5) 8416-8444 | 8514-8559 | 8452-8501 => 1.4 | 16.1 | 17.1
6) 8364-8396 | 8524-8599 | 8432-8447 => 0.5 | 17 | 16.7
